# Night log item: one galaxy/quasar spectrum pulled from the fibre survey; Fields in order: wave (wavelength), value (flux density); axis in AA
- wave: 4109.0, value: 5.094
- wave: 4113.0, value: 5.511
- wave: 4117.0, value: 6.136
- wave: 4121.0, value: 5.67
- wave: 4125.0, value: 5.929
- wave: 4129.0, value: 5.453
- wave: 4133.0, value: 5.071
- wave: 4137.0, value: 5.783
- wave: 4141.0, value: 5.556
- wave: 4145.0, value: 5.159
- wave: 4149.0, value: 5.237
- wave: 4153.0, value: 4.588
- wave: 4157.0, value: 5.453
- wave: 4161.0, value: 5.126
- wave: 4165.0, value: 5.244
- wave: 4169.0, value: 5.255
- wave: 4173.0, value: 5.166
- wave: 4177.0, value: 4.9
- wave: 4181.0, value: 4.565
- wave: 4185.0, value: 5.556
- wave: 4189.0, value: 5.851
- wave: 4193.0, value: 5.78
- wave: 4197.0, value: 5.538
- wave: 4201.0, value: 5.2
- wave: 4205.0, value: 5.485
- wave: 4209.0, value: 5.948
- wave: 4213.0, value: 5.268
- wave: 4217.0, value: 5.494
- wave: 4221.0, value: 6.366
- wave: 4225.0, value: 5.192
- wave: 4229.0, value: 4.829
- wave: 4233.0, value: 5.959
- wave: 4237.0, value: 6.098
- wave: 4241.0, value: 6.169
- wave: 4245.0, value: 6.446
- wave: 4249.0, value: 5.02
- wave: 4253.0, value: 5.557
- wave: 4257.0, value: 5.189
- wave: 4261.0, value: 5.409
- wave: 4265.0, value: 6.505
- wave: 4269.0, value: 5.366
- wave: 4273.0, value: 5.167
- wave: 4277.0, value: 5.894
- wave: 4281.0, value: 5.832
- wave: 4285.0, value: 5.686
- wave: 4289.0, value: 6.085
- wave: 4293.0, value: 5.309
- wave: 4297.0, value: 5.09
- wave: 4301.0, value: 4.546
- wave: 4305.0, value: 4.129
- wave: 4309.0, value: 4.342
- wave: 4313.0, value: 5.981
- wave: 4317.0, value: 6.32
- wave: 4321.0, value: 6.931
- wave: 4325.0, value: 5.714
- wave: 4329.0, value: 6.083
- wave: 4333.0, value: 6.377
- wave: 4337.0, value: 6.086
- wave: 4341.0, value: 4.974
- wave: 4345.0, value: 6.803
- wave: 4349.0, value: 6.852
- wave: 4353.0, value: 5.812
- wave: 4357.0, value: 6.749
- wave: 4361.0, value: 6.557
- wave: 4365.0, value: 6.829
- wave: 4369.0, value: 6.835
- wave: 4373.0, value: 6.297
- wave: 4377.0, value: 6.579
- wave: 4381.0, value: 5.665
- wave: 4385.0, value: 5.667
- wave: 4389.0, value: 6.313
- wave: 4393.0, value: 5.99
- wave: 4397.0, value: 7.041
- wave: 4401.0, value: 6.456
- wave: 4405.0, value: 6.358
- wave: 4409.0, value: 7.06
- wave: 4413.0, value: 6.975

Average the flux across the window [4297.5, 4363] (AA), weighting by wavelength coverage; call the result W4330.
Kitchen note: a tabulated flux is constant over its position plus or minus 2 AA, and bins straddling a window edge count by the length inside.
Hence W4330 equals 5.87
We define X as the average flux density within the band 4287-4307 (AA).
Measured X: 5.03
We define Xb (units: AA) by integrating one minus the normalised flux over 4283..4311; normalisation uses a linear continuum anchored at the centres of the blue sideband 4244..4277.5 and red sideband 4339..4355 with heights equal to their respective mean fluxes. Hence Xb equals 3.7 AA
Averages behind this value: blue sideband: 5.58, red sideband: 6.11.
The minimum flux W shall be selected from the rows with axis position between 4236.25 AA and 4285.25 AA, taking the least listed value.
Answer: 5.02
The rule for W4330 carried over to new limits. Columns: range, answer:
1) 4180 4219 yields 5.49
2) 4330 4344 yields 5.9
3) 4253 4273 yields 5.57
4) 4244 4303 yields 5.52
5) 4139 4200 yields 5.26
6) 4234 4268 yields 5.79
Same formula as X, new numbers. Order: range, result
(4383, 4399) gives 6.25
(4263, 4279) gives 5.73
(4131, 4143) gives 5.47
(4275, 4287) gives 5.8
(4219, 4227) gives 5.78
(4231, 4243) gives 6.08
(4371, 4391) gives 6.1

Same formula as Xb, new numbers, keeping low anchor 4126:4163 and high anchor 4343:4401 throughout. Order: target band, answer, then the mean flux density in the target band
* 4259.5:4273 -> 0.5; 5.69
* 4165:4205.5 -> 1.3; 5.32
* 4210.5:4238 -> 0.5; 5.59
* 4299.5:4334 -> 3.2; 5.6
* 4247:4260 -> 1.3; 5.27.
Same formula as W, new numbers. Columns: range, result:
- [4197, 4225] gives 5.192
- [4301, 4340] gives 4.129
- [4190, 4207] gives 5.2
